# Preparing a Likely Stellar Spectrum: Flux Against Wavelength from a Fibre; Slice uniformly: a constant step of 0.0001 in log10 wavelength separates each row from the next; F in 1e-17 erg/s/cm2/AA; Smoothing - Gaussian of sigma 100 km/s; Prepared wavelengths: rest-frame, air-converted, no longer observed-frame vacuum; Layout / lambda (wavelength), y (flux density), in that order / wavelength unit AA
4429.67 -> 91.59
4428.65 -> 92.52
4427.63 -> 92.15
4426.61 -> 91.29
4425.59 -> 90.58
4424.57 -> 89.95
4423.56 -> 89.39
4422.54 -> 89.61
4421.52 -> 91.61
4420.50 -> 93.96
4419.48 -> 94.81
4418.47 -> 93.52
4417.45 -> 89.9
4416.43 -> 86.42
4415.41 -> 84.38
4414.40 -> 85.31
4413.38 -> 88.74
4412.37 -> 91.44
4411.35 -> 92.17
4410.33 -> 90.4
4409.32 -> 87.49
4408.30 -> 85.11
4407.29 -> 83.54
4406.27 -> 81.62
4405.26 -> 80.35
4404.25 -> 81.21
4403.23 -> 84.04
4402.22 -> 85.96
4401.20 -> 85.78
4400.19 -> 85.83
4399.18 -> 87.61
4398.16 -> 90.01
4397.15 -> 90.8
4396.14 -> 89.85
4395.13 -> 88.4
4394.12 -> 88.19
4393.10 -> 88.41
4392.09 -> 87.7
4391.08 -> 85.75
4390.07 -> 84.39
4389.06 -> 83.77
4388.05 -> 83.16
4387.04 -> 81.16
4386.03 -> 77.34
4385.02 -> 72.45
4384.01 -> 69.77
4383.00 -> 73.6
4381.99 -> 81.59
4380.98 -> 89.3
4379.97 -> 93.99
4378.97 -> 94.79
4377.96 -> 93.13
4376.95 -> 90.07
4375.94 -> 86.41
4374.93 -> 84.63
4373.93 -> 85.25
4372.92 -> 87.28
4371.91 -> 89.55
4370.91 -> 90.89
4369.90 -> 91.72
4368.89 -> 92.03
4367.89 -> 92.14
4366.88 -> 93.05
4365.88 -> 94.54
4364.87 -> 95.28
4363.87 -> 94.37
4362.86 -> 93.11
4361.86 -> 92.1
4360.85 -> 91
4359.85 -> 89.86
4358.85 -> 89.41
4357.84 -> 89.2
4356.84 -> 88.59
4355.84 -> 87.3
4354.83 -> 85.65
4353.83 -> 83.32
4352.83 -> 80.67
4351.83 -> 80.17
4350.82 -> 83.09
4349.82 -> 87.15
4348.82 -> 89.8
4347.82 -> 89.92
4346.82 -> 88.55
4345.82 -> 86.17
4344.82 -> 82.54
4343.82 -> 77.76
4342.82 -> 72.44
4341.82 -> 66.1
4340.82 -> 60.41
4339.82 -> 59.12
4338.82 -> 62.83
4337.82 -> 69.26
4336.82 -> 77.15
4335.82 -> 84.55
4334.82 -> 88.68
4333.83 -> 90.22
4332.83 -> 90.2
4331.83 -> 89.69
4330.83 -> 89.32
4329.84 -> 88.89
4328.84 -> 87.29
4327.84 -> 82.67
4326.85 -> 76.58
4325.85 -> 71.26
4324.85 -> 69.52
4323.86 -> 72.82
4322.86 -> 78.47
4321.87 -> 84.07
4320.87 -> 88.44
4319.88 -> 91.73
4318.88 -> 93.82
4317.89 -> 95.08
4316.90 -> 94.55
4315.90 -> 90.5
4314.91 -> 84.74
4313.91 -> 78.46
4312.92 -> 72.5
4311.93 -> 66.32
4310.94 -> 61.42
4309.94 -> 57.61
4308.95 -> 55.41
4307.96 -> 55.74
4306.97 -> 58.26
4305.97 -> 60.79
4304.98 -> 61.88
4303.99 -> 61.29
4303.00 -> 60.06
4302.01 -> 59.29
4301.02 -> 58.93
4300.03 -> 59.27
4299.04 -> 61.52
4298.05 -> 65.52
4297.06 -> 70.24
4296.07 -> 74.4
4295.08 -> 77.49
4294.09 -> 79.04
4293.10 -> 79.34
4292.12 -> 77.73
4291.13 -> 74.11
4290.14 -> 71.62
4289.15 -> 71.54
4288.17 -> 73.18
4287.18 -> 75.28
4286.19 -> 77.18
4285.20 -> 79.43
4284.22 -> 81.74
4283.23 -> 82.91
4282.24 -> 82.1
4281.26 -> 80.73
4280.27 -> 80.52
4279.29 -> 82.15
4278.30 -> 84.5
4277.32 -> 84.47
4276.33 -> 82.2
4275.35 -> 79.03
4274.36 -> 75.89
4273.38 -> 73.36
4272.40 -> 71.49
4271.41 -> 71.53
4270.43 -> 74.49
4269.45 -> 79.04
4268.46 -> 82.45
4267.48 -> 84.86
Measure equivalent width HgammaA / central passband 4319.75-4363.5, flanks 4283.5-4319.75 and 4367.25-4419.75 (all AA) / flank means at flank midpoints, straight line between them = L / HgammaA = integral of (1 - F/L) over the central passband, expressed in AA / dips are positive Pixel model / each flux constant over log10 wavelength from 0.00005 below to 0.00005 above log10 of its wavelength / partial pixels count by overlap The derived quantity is -2.3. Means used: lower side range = 71.8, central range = 82.4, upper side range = 86.6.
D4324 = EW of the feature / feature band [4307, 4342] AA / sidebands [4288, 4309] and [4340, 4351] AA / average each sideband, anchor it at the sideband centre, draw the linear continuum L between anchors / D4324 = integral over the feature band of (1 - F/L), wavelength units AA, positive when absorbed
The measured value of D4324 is -1.8 AA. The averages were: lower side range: 66.8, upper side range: 79.7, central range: 77.7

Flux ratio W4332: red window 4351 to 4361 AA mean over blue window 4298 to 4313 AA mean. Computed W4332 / 1.42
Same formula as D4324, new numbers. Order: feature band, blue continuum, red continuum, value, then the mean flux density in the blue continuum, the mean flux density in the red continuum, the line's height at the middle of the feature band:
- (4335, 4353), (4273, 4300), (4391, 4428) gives 0.9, 76.6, 88.2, 82.1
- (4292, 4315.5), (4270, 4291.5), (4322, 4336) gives 4.0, 77.7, 82.9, 80.2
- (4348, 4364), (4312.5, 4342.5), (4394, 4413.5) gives -0.9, 80.9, 86.9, 83.1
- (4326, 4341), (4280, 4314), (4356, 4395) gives -0.4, 69.6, 87.6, 78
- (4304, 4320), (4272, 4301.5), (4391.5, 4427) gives 1.1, 75.6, 88.1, 78.2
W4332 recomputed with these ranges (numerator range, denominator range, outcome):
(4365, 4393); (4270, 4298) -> 1.12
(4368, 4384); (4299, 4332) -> 1.18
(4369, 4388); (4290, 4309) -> 1.29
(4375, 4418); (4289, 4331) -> 1.16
